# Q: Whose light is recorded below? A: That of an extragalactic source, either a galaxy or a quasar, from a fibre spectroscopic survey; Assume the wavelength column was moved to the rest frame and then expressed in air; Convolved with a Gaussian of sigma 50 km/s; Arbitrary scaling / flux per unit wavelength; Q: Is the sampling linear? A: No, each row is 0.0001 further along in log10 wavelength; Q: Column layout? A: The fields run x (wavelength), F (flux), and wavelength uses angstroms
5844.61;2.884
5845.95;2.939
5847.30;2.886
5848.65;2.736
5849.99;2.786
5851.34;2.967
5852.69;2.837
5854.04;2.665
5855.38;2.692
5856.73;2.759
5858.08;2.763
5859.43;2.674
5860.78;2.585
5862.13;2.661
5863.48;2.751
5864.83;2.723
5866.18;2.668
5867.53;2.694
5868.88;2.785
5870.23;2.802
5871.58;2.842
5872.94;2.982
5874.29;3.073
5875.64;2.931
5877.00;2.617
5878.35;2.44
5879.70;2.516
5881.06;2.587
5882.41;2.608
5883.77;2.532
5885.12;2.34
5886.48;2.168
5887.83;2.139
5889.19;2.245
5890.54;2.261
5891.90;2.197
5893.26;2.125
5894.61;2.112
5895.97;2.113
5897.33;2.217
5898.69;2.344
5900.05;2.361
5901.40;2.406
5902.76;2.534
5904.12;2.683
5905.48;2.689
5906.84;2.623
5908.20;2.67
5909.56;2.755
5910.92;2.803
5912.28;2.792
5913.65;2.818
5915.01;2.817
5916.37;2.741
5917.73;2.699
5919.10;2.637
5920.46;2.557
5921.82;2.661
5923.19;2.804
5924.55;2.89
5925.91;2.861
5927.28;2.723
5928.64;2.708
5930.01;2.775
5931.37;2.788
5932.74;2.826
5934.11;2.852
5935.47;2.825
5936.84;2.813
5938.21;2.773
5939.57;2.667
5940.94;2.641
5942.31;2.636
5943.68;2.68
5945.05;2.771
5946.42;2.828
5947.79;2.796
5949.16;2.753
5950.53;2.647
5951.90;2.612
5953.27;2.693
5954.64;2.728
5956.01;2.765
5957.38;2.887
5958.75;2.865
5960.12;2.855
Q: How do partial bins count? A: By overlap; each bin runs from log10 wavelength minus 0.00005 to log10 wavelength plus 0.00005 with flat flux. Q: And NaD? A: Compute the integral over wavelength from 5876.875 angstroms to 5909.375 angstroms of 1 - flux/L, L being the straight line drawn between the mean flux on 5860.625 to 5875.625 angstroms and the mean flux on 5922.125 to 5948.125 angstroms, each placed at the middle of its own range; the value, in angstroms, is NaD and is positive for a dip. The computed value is 4.5 angstroms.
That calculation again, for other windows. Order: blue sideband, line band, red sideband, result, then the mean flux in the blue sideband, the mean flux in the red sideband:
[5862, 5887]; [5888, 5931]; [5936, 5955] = 2.1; 2.67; 2.72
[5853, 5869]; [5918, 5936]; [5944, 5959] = -0.1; 2.7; 2.75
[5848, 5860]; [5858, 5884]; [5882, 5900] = -1.9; 2.77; 2.26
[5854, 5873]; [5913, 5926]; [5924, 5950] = 0.1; 2.73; 2.77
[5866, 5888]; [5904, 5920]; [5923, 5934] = 0.1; 2.64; 2.8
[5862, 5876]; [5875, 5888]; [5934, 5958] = 1.4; 2.81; 2.74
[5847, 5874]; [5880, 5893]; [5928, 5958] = 2.0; 2.77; 2.75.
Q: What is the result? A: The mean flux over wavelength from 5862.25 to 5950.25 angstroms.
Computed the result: 2.63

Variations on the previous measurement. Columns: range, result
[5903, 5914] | 2.72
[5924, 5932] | 2.79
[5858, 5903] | 2.52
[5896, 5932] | 2.66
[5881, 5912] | 2.42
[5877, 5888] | 2.44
